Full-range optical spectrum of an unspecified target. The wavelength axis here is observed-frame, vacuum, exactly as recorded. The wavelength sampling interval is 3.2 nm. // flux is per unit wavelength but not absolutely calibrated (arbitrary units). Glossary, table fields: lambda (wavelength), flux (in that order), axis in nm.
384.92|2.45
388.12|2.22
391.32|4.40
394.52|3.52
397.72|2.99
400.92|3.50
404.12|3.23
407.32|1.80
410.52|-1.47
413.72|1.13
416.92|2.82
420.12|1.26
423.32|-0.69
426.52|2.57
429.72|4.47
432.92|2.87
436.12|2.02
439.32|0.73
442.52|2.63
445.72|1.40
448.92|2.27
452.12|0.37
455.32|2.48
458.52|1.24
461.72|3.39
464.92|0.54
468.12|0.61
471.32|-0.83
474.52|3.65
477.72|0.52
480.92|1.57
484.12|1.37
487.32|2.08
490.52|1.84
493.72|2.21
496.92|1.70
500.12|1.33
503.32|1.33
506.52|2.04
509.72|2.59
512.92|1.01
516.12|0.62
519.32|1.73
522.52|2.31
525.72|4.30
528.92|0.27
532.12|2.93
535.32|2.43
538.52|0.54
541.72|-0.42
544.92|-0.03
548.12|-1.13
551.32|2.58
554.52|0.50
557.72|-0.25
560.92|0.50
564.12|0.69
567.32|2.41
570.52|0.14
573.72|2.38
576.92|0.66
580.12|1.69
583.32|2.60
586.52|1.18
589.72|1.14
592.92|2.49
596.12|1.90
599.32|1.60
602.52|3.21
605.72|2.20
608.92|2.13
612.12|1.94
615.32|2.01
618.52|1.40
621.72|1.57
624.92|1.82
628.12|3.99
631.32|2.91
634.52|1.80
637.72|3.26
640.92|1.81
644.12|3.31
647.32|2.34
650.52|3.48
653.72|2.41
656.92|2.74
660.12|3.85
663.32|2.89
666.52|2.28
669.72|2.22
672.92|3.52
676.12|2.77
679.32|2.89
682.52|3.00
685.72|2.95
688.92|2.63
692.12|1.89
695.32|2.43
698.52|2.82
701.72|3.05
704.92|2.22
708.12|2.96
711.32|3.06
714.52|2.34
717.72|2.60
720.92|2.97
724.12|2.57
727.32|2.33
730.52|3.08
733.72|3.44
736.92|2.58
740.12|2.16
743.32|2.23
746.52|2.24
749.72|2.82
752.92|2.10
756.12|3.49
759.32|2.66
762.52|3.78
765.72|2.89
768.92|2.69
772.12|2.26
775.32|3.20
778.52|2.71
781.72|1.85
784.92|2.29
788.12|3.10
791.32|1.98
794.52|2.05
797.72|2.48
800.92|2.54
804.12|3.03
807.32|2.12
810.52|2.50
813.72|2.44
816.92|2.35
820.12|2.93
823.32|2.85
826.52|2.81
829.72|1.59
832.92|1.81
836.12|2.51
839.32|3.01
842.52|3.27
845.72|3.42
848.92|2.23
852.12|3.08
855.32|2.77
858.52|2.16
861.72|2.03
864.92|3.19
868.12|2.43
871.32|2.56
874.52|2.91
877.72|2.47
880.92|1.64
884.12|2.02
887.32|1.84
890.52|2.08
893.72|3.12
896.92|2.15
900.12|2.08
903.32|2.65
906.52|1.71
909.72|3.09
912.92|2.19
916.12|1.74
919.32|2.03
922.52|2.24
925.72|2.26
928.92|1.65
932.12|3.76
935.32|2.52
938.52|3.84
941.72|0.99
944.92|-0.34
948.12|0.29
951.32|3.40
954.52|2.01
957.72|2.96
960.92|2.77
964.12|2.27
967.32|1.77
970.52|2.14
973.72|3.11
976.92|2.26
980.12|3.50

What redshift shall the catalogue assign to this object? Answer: 0.69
